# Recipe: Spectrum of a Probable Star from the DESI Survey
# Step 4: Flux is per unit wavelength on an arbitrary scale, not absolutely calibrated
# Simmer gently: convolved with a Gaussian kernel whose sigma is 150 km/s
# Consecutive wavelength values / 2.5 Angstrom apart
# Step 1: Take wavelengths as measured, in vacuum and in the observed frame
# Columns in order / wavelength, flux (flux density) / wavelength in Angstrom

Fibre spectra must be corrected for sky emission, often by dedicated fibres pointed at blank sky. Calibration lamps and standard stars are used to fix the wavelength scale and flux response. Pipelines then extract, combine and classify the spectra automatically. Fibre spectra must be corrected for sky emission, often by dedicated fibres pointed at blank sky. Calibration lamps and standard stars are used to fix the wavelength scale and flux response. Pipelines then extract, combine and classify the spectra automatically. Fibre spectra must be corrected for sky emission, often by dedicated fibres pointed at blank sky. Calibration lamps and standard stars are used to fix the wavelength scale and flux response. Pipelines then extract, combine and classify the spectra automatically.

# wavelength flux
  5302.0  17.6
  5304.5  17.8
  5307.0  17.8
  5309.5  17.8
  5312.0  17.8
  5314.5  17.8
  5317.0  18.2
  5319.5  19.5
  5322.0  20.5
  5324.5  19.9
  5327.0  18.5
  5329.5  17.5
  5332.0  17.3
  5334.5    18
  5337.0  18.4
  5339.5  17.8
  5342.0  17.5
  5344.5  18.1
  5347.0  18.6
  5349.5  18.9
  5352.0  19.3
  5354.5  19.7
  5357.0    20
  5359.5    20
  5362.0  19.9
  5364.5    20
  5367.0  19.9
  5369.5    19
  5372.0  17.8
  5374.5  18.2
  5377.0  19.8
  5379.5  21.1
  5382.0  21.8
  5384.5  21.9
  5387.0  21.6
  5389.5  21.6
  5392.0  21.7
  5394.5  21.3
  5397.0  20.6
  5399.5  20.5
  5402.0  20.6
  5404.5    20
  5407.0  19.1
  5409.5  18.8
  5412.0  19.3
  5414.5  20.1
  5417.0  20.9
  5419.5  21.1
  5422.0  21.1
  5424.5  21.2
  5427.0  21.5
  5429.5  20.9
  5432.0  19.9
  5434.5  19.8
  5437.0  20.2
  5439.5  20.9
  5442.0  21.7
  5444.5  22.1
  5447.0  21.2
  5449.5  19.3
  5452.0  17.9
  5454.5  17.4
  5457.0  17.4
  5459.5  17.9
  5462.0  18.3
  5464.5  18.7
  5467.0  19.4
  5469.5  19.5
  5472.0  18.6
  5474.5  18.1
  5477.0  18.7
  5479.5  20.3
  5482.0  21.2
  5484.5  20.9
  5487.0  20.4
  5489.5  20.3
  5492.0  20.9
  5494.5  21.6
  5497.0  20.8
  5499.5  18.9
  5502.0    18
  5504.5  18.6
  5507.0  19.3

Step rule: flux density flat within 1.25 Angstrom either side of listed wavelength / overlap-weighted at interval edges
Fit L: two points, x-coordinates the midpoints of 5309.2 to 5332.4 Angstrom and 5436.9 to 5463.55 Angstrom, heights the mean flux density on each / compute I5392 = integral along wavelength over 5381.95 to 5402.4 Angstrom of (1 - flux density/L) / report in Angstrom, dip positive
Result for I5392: -2.4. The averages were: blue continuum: 18.6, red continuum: 19.4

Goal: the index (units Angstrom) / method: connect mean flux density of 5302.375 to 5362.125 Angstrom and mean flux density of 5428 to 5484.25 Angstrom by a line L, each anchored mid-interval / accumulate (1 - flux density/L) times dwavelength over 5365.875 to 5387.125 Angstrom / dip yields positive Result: -1.3 Angstrom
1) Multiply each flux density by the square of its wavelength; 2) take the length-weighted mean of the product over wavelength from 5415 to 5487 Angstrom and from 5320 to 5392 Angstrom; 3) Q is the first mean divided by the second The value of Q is 1.1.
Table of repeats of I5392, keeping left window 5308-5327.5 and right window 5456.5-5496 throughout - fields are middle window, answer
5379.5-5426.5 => -3.9 Angstrom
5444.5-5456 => 0.1 Angstrom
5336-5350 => 0.5 Angstrom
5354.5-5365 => -0.5 Angstrom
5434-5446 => -1.0 Angstrom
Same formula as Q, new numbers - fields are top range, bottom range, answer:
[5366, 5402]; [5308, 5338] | 1.14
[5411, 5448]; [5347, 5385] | 1.08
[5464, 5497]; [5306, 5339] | 1.15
